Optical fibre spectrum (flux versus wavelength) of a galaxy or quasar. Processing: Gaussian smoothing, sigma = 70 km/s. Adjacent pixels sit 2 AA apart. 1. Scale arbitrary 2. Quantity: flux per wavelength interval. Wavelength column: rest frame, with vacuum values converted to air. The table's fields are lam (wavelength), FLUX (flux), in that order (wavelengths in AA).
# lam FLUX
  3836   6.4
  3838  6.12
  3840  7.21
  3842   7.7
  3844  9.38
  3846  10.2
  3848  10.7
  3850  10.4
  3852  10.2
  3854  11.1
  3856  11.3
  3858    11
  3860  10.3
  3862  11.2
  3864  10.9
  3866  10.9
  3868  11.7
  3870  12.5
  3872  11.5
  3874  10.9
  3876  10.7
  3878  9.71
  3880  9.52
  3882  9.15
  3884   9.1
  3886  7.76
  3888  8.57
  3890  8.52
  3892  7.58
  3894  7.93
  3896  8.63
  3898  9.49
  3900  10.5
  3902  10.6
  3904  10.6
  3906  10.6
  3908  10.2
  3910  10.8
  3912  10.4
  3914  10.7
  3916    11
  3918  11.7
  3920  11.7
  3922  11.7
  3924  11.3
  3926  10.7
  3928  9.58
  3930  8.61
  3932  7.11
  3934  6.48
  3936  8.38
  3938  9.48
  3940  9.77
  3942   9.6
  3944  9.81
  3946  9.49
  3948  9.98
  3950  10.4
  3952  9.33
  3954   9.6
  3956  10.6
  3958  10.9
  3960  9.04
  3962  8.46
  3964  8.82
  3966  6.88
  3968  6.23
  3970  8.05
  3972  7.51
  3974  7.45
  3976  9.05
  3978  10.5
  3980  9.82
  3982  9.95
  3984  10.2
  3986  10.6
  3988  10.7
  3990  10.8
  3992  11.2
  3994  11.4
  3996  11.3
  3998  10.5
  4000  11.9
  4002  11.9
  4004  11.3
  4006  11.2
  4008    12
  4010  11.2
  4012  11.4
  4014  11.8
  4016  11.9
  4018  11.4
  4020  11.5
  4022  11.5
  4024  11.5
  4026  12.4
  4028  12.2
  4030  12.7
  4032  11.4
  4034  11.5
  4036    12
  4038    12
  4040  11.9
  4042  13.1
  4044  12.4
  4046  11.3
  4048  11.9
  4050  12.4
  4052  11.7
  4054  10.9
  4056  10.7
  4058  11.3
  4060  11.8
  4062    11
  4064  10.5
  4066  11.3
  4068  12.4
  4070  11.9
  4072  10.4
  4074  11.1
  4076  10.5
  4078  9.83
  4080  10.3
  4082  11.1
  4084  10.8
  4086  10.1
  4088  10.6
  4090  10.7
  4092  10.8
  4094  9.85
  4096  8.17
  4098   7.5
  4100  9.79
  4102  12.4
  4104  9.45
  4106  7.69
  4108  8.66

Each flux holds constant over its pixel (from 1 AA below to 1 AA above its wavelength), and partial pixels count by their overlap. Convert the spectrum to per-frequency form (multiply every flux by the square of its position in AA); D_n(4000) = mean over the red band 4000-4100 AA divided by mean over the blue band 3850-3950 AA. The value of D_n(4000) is 1.21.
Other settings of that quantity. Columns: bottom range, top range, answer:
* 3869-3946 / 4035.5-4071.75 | 1.28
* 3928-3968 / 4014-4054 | 1.38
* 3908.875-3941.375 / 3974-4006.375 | 1.11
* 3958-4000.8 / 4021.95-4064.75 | 1.27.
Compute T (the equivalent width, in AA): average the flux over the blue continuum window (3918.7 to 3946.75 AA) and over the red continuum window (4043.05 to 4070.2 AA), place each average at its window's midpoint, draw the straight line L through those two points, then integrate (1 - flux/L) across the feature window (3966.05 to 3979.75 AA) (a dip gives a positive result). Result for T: 2.8 AA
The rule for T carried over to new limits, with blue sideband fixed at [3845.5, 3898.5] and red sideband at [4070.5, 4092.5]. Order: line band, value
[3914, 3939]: 0.9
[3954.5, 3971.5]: 2.8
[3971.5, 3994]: 0.9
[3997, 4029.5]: -3.7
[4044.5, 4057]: -1.2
